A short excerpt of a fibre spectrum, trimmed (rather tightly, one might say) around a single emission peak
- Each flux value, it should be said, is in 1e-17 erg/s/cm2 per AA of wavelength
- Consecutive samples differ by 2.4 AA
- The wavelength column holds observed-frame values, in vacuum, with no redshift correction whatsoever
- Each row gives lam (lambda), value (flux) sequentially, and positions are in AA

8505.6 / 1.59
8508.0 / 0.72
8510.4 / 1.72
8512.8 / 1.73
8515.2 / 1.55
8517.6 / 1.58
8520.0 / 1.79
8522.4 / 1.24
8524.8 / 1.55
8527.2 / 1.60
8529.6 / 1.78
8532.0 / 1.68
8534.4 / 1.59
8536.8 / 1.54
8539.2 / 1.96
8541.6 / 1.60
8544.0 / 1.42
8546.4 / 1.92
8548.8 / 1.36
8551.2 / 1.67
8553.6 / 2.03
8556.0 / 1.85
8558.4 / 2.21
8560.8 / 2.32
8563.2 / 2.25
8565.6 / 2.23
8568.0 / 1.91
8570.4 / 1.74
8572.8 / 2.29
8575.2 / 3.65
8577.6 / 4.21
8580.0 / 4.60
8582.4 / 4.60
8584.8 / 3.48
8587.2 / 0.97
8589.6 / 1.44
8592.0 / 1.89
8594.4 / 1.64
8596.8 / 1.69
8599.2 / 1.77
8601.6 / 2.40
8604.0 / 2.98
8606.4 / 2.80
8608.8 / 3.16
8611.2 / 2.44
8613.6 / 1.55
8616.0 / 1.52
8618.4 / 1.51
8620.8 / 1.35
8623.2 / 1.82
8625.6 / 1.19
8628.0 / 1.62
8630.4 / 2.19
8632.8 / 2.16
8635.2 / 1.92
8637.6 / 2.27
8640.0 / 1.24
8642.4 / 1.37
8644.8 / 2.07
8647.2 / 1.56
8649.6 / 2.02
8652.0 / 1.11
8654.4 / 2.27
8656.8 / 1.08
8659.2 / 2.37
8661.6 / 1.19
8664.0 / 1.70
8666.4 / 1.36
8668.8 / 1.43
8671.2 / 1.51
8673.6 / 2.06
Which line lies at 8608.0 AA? [N II] 6583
